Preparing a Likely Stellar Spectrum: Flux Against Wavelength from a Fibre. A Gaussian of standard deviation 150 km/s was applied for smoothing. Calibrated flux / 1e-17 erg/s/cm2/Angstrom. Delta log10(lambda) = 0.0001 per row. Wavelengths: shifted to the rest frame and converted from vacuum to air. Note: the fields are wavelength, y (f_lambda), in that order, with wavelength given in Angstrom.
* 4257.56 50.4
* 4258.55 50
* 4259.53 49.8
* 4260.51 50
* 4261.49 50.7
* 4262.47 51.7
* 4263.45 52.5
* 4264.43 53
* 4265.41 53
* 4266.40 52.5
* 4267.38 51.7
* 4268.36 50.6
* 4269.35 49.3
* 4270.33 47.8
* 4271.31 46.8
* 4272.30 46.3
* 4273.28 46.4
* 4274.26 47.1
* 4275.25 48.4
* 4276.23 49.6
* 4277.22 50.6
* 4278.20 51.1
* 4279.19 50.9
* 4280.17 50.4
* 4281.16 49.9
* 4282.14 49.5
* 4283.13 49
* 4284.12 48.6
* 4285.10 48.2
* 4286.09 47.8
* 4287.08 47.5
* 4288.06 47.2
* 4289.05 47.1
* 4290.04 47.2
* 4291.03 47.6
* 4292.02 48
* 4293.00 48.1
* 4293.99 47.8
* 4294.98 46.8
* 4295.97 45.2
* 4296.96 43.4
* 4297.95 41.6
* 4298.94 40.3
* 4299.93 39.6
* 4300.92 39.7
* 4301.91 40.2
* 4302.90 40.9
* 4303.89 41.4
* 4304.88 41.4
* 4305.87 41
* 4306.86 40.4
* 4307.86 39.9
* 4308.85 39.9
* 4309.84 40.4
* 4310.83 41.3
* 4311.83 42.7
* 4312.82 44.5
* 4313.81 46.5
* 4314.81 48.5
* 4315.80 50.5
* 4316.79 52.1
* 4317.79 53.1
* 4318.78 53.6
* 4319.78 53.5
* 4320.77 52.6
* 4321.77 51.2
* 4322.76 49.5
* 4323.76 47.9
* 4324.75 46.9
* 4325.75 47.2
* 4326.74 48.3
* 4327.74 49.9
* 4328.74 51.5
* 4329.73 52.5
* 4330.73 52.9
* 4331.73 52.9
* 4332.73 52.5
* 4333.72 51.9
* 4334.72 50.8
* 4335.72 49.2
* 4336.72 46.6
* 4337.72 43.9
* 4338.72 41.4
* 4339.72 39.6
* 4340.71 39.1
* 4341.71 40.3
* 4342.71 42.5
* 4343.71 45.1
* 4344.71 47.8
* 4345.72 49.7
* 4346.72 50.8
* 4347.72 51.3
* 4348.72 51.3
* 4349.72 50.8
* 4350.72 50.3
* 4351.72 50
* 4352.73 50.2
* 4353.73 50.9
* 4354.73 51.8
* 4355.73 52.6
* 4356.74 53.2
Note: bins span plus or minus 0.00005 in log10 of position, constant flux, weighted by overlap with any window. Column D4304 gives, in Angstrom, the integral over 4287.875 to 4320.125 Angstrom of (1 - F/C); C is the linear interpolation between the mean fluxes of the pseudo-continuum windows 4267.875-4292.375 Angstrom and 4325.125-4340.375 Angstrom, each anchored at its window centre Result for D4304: 2.5 Angstrom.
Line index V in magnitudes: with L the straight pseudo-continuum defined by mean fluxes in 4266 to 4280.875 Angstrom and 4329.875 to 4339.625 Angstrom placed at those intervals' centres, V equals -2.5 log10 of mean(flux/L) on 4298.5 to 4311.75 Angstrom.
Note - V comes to 0.206 mag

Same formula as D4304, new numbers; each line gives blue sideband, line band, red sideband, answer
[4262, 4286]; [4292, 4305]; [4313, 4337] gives 1.8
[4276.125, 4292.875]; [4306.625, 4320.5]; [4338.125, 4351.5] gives 0.3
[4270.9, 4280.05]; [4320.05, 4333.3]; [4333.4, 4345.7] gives -1.4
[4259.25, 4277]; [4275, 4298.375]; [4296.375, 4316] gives -1.0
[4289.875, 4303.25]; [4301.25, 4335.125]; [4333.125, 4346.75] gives -1.9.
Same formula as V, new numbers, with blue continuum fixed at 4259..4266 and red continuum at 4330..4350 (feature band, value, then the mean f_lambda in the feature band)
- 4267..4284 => 0.04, 49.1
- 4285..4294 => 0.06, 47.6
